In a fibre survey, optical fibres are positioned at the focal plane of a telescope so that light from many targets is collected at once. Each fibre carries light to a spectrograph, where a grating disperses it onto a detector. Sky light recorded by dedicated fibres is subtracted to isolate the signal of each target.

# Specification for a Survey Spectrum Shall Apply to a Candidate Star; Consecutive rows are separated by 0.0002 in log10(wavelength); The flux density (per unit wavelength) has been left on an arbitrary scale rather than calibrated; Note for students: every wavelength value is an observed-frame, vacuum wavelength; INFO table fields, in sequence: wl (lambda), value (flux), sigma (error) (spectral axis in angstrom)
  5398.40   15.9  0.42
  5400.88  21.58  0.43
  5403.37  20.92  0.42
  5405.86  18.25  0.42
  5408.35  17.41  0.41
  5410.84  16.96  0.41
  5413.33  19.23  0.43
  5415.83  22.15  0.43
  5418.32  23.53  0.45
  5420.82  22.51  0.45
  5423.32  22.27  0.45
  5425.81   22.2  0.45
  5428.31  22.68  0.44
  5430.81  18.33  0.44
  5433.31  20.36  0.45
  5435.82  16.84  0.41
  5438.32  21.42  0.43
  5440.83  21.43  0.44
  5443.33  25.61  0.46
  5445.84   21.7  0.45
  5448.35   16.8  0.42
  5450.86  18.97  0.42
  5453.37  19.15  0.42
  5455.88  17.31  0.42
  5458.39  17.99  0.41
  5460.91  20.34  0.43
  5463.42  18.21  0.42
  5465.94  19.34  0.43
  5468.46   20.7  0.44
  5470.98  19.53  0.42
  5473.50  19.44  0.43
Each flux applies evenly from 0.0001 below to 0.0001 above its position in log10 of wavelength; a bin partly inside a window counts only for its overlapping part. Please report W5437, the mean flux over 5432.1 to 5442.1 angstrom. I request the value 20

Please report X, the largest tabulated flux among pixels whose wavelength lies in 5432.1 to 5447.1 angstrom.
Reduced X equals 25.61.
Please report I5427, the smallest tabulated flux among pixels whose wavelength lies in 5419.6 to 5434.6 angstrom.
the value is 18.33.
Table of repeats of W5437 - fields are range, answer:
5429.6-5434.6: 19.3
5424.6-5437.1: 20.1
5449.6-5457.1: 18.5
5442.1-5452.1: 20.8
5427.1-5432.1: 20.5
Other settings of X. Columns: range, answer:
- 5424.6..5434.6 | 22.68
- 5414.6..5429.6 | 23.53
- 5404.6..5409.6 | 18.25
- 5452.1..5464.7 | 20.34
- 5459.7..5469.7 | 20.7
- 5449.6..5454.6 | 19.15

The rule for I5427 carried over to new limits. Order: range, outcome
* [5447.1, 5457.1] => 16.8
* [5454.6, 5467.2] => 17.31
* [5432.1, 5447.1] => 16.84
